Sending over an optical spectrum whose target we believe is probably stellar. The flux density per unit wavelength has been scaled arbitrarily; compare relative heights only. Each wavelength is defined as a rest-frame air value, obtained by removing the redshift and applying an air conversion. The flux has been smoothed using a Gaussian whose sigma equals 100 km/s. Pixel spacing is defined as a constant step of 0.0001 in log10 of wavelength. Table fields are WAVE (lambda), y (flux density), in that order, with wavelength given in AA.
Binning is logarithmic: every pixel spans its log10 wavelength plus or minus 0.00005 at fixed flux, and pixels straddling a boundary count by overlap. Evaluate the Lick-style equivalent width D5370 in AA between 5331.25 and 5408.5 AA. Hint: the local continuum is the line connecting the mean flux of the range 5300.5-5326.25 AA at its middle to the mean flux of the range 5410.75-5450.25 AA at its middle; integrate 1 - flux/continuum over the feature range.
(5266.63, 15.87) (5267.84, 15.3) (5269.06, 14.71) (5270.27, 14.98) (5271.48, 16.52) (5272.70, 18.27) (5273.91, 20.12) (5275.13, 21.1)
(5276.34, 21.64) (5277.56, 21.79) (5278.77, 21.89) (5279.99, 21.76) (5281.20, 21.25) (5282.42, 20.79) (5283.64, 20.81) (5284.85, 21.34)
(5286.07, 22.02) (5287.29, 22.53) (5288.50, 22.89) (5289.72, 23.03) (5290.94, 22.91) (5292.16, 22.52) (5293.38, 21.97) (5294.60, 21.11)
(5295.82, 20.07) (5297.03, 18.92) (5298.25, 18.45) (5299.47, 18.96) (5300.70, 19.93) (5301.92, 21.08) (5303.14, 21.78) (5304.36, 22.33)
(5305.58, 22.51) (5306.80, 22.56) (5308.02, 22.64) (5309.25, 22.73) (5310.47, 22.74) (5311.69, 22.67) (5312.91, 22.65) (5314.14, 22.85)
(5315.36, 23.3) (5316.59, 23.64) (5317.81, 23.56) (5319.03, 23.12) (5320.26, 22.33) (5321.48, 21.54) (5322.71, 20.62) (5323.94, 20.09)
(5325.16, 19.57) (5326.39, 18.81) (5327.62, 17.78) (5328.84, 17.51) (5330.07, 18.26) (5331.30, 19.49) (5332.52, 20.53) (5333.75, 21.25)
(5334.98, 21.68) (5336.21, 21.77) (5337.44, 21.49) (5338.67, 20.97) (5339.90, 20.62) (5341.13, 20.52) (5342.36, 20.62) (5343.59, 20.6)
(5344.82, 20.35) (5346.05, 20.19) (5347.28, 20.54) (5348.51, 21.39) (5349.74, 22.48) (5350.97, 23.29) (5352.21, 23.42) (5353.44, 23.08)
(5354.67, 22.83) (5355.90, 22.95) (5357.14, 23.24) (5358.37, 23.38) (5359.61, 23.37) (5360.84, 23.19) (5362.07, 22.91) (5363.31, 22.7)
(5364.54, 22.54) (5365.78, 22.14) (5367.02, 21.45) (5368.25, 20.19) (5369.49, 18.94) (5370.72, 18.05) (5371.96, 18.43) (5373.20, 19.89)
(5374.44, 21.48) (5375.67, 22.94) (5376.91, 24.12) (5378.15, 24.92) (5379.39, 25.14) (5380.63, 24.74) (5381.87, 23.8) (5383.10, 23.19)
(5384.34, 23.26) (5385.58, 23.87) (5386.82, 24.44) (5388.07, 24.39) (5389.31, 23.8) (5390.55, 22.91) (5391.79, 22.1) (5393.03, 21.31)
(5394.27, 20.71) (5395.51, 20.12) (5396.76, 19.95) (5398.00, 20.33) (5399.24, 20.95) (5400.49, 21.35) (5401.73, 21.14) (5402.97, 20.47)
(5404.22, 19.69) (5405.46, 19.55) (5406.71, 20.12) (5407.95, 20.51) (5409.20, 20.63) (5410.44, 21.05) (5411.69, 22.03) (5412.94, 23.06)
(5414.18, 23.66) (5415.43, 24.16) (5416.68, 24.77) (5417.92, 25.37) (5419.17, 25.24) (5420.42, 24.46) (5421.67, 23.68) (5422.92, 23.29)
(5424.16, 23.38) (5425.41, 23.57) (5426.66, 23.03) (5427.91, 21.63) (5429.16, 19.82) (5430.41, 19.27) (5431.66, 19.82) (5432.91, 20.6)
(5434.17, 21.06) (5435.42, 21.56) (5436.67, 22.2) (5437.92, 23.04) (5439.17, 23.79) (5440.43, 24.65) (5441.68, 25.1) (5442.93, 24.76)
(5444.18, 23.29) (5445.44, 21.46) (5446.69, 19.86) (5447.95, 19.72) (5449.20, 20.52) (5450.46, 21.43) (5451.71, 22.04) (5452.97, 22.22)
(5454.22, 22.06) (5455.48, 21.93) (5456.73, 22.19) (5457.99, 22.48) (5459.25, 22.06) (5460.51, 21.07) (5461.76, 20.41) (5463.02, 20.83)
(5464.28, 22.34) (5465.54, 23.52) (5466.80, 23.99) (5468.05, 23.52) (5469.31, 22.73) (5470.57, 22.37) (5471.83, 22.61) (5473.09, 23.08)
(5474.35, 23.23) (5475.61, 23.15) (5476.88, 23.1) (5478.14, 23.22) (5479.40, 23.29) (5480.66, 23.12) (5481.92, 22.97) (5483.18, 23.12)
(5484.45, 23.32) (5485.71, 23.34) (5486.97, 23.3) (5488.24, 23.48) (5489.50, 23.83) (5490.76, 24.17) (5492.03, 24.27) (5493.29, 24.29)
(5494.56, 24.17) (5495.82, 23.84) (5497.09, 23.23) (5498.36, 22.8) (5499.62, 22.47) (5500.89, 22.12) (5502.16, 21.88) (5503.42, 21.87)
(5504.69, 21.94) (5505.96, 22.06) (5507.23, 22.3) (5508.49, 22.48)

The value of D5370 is 1.9 AA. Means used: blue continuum 22.1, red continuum 22.6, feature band 21.8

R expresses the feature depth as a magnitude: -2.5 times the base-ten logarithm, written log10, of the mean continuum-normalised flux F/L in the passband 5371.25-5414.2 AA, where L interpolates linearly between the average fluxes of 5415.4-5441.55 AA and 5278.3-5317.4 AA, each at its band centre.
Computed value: 0.03 mag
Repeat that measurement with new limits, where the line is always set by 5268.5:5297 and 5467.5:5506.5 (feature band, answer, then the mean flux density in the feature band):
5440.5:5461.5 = 0.03 mag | 22.1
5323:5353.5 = 0.04 mag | 20.6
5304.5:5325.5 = -0.06 mag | 22.3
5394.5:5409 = 0.09 mag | 20.4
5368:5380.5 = 0.01 mag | 21.6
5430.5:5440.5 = 0.03 mag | 21.8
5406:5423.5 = -0.04 mag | 23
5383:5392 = -0.08 mag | 23.6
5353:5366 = -0.07 mag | 23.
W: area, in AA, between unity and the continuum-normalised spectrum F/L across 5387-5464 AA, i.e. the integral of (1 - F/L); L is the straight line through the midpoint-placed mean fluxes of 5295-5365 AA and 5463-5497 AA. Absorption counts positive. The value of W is 2.2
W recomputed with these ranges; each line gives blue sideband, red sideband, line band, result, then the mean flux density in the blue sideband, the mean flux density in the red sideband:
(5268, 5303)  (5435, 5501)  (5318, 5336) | 0.6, 20.4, 22.8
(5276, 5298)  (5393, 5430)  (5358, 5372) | 0.2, 21.6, 22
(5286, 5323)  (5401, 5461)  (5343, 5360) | -0.1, 21.9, 22.1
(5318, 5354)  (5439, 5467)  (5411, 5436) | -0.9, 20.9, 22.2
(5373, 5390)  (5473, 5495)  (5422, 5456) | 2.2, 23.7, 23.5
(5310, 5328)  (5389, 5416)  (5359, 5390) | -1.6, 21.7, 21.3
